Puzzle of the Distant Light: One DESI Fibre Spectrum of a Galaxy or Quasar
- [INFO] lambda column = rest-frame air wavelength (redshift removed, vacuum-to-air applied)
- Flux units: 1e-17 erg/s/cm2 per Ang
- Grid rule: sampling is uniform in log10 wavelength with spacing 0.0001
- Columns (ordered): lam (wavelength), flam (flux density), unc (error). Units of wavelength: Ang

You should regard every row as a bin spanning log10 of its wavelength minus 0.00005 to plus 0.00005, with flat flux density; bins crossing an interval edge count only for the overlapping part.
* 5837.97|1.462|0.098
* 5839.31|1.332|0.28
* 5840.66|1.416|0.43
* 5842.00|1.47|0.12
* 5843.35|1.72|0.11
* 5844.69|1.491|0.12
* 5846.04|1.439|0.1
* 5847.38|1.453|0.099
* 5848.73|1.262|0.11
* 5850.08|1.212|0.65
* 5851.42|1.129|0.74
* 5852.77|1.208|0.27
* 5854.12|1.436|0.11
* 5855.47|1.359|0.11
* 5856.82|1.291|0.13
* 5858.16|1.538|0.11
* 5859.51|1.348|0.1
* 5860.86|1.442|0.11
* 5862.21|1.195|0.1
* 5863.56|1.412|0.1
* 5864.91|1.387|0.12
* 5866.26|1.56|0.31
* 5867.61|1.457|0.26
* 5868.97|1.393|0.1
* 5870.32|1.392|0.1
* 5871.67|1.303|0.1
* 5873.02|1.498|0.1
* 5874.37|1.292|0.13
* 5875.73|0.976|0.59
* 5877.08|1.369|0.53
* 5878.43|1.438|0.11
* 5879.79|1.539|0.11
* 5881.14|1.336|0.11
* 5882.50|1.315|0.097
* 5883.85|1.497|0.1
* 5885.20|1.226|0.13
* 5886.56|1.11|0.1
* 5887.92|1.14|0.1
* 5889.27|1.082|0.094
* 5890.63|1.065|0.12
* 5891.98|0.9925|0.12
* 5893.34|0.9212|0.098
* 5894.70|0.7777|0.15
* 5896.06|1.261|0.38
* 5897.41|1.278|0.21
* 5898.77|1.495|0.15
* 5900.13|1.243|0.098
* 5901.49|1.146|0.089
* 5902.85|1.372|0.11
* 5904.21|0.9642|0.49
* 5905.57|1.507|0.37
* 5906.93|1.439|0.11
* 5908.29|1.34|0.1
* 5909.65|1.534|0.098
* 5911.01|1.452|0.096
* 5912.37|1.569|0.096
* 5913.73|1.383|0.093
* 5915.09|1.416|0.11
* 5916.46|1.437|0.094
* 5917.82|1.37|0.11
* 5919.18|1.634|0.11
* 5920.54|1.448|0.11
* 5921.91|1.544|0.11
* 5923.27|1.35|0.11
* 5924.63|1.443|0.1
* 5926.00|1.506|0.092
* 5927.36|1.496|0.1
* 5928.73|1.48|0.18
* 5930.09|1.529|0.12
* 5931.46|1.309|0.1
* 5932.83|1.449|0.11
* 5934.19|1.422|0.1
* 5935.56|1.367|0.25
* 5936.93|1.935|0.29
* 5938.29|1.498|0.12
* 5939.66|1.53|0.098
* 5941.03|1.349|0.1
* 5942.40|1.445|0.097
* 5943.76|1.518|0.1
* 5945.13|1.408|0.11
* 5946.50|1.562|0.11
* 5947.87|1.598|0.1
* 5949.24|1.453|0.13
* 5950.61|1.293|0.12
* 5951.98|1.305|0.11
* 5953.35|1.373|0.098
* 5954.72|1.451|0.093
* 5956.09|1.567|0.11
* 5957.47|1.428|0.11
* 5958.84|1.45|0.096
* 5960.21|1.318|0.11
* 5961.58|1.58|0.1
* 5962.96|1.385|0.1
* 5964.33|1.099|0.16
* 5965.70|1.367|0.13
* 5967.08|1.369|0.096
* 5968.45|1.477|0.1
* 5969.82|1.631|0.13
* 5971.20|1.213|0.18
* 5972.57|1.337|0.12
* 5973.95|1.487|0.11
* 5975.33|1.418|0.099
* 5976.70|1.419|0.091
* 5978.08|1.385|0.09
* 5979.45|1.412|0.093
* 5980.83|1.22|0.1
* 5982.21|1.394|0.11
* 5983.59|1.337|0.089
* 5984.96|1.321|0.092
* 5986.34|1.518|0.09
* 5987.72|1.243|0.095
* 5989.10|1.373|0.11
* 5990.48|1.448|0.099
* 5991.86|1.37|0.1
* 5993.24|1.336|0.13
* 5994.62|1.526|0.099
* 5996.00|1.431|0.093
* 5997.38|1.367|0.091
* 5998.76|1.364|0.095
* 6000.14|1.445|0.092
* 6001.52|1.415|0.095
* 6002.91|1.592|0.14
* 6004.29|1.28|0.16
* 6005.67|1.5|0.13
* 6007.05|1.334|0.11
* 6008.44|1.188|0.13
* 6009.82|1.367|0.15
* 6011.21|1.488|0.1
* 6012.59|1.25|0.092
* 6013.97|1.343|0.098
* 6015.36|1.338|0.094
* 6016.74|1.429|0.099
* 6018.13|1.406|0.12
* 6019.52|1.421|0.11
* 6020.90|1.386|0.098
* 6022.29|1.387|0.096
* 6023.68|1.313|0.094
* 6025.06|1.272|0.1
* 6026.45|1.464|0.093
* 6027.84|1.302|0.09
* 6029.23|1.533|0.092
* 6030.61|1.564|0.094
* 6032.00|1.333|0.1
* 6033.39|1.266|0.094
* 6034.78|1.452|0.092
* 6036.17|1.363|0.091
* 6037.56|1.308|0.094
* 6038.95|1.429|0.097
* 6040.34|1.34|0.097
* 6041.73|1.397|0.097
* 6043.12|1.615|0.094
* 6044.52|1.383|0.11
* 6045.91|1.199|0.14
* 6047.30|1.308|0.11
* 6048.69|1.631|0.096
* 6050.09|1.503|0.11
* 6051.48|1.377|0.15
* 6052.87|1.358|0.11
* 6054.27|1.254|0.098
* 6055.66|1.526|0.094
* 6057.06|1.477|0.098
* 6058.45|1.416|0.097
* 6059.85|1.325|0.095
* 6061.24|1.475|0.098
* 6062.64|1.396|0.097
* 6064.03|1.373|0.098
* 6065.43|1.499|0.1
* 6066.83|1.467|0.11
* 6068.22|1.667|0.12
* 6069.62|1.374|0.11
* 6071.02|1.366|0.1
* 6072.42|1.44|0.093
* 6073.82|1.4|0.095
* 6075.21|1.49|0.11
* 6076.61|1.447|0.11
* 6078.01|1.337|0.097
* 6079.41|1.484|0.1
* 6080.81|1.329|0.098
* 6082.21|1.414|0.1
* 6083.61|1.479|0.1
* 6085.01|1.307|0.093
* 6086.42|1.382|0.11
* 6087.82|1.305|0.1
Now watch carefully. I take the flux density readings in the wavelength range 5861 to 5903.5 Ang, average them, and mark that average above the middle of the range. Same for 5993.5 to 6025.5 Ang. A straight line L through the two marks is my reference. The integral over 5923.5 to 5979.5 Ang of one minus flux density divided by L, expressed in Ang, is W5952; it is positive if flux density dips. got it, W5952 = -4.4 Ang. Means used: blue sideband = 1.27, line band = 1.44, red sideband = 1.38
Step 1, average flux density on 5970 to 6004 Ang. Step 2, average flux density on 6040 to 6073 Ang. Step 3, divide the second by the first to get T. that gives 1.02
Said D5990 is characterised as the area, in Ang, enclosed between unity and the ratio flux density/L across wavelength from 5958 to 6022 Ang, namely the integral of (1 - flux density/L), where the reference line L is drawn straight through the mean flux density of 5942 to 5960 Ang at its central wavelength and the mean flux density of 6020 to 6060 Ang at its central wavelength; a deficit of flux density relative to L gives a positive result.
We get 1.7 Ang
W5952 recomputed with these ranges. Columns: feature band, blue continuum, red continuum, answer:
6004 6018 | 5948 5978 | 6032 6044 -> 0.4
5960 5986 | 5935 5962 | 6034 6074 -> 1.4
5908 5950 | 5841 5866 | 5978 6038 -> -2.9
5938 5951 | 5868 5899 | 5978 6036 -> -1.5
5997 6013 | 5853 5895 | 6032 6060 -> -0.2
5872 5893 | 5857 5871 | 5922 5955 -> 2.5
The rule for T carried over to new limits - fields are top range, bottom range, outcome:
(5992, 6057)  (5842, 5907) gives 1.07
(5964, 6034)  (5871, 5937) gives 1.03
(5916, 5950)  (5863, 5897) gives 1.17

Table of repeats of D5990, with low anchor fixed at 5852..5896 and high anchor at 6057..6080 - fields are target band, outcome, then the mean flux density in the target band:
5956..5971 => -0.6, 1.41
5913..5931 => -1.9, 1.46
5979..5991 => 0.1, 1.36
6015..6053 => 0.4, 1.4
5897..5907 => 0.1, 1.3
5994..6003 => -0.4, 1.44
